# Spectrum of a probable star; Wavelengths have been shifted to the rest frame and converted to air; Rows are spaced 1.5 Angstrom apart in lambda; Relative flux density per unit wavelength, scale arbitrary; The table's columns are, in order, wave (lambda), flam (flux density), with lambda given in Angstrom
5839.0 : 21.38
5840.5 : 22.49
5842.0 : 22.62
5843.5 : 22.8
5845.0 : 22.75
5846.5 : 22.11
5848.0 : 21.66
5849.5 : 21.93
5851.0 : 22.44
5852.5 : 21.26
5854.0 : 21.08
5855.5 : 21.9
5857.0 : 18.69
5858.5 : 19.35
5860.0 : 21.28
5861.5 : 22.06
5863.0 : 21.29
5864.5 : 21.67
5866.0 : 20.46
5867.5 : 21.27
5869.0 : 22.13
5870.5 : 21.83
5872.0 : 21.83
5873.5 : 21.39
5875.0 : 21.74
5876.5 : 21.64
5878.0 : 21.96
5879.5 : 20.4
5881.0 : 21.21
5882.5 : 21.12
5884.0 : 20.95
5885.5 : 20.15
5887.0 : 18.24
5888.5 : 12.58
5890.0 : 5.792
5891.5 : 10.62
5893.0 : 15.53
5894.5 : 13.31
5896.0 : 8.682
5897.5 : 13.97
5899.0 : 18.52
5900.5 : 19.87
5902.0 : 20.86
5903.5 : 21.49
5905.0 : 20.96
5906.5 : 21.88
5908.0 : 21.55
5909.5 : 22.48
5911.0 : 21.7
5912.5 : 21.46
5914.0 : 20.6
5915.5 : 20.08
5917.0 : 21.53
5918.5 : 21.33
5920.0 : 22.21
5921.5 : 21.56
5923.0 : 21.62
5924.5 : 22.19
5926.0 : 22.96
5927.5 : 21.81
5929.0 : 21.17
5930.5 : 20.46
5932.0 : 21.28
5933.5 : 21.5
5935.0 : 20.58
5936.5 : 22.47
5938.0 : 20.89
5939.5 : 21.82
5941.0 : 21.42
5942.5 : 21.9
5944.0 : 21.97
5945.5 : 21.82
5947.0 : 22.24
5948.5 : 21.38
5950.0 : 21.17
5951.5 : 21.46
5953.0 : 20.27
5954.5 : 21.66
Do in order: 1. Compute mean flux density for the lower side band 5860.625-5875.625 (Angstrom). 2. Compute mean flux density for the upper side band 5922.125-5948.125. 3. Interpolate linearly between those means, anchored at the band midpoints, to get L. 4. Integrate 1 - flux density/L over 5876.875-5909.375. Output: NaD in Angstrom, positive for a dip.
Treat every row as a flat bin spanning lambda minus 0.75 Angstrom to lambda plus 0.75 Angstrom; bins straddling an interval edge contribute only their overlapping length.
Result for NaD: 5.80 Angstrom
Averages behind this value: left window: 21.6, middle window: 17.7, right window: 21.6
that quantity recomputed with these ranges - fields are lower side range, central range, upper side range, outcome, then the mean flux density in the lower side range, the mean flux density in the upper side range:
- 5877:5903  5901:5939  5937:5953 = -4.2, 16.8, 21.6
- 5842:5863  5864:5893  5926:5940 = 3.1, 21.5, 21.4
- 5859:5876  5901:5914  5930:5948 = 0.0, 21.5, 21.5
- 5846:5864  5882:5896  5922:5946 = 4.2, 21.2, 21.6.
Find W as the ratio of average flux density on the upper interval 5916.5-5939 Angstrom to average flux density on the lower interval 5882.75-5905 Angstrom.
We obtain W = 1.34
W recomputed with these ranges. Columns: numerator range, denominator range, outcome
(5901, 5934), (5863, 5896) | 1.15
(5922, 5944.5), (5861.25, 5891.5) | 1.10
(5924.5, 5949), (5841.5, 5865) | 1.00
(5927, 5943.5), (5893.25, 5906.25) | 1.23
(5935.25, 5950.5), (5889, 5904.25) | 1.46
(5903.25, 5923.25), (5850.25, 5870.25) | 1.01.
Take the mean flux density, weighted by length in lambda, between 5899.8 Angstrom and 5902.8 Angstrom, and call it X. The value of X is 20.4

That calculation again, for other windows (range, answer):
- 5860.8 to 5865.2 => 21.7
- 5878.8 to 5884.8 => 20.9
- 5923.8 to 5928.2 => 22.3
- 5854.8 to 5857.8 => 20.3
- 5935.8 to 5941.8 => 21.6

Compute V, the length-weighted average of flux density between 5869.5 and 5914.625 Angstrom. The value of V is 18.8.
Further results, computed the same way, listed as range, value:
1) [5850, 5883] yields 21.3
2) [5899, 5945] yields 21.4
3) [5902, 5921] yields 21.4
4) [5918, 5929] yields 21.9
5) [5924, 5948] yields 21.6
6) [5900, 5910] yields 21.3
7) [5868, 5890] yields 20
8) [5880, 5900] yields 15.6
